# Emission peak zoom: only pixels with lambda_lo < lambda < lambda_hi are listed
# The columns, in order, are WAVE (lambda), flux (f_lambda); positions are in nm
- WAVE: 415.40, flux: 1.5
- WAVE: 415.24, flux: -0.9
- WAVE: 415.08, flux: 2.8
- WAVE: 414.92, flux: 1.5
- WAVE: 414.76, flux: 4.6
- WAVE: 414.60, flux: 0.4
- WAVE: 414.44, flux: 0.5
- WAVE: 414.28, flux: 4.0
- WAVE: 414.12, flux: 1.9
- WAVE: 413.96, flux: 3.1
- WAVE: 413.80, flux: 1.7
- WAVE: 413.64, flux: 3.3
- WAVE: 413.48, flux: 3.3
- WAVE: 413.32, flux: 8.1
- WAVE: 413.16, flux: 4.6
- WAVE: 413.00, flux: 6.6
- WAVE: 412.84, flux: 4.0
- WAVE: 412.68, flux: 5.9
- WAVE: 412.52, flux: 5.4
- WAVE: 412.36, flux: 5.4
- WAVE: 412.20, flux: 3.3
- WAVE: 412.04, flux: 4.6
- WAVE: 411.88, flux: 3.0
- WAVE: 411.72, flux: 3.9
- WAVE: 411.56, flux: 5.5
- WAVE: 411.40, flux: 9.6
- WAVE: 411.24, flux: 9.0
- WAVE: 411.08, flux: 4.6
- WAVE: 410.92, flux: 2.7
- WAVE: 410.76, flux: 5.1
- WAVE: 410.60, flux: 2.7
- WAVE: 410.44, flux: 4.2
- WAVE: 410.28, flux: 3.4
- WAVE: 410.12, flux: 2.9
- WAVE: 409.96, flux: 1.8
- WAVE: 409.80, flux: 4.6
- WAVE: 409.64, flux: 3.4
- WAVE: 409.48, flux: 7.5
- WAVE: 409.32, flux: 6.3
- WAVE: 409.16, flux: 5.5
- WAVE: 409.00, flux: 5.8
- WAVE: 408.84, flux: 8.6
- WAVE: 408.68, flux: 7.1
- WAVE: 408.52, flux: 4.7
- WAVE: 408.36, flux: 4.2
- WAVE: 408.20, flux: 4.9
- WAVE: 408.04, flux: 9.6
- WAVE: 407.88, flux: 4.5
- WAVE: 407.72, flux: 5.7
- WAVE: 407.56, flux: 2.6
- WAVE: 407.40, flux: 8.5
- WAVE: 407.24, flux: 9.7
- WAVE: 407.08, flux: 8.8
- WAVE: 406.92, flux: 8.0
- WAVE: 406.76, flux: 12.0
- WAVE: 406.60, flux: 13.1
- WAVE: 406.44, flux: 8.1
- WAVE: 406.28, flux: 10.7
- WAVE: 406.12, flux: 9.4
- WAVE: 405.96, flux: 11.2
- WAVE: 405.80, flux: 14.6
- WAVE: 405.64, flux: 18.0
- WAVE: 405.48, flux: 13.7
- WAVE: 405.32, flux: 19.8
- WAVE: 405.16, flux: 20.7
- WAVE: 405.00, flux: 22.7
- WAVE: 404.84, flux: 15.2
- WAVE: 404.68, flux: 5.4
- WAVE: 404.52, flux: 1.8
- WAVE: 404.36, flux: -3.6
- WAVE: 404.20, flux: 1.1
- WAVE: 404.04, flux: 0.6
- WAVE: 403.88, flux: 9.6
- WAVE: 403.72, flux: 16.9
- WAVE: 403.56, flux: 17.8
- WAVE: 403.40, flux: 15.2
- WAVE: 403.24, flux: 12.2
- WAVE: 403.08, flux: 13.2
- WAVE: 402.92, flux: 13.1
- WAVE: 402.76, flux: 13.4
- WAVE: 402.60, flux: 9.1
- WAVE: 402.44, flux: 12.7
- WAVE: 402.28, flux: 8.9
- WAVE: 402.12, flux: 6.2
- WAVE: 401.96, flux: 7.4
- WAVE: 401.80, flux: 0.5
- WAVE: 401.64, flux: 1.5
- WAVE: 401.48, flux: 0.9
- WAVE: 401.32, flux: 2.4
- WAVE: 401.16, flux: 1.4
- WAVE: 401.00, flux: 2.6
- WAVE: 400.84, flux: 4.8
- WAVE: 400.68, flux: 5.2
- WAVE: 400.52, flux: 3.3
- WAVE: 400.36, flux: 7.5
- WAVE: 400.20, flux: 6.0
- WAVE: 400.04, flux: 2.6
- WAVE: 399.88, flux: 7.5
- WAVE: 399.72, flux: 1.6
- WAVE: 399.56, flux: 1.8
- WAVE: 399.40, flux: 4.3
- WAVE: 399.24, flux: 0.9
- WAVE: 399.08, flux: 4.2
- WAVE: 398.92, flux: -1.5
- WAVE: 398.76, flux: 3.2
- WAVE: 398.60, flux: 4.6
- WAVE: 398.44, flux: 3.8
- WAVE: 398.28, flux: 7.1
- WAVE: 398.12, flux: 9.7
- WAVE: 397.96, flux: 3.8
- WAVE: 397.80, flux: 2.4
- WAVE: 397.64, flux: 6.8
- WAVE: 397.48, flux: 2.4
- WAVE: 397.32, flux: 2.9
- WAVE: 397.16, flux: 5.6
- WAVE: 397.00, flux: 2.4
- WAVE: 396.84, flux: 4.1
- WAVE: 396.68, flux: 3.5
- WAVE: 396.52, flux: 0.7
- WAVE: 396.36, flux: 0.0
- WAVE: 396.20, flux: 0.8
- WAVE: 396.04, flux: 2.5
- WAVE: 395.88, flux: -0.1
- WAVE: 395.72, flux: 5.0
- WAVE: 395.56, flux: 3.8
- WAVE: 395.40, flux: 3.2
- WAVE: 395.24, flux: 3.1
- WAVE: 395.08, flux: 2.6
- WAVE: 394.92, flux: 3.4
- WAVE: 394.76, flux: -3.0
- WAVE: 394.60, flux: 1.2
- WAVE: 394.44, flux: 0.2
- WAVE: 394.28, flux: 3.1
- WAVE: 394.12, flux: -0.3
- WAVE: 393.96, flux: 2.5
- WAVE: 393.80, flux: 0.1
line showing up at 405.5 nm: Ly-alpha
